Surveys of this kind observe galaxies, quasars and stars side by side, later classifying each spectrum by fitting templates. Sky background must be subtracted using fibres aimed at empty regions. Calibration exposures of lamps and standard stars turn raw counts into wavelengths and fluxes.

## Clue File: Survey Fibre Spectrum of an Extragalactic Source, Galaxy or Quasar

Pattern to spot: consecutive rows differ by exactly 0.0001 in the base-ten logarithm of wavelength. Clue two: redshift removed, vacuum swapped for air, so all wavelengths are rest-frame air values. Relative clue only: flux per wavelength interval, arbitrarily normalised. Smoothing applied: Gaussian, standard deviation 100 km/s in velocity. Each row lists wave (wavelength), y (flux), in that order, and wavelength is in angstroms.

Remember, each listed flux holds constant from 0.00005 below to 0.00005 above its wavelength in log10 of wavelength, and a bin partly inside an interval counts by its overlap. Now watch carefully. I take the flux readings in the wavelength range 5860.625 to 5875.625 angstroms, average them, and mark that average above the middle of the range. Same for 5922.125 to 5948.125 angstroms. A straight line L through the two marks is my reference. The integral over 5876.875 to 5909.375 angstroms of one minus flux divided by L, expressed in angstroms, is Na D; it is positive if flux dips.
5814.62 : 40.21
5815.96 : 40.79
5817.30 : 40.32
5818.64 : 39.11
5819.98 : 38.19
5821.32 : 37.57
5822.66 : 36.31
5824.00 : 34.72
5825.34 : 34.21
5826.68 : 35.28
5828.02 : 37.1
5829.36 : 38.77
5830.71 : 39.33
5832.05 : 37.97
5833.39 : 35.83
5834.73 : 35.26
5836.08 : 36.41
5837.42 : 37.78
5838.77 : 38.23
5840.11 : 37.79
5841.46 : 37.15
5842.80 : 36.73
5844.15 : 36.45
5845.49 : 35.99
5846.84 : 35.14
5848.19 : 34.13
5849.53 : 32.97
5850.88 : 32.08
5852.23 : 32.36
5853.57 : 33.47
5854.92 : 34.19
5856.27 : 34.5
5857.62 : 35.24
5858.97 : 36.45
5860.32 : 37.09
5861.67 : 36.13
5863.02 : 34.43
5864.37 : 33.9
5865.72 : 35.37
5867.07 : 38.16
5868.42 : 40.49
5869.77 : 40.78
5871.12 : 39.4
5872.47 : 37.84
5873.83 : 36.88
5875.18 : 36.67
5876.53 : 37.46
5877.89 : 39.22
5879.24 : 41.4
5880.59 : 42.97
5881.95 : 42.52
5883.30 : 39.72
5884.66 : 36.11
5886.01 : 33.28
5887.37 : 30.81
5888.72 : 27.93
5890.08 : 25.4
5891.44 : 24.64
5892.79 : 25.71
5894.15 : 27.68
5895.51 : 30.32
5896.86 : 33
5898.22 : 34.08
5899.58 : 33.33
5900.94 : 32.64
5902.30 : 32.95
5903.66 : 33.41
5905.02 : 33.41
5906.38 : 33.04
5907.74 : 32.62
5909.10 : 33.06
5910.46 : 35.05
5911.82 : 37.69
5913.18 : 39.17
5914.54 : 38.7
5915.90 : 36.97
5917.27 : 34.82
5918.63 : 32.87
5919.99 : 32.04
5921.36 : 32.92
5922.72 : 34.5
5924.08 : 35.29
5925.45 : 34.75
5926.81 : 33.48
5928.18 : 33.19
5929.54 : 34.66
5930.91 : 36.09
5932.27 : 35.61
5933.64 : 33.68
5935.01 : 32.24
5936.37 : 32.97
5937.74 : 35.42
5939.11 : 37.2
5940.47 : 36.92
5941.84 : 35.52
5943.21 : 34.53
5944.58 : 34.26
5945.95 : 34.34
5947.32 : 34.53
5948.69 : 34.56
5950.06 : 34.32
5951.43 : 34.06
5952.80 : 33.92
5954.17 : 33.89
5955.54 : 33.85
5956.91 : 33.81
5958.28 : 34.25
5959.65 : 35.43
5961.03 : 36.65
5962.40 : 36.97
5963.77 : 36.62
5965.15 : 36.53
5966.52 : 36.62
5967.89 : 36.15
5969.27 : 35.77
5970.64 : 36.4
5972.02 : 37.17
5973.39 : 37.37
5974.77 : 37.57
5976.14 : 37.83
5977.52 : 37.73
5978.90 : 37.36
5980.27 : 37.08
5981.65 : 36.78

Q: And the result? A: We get 2.68 angstroms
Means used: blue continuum 37.3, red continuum 34.7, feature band 33.3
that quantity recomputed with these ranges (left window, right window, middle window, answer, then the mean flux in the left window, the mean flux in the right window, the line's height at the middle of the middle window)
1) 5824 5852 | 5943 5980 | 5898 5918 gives 0.63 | 36.1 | 35.7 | 35.9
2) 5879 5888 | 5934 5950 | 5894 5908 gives 1.67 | 38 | 34.7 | 37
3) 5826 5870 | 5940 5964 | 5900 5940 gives 0.84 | 36.1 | 34.9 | 35.2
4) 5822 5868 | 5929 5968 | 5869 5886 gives -1.65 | 35.8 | 35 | 35.6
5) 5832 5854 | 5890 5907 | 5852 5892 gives -3.32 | 35.6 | 30.9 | 33.2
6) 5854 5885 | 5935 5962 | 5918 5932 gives 0.62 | 37.7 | 34.7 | 35.6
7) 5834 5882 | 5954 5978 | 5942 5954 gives 0.63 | 36.7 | 36.2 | 36.3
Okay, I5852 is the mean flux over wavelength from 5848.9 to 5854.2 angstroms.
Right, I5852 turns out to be 32.7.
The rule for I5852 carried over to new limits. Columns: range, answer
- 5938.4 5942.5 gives 36.6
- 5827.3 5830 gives 37.9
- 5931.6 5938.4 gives 34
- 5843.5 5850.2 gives 35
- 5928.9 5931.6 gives 35.4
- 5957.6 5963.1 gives 35.8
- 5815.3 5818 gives 40.5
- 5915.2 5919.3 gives 34.9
